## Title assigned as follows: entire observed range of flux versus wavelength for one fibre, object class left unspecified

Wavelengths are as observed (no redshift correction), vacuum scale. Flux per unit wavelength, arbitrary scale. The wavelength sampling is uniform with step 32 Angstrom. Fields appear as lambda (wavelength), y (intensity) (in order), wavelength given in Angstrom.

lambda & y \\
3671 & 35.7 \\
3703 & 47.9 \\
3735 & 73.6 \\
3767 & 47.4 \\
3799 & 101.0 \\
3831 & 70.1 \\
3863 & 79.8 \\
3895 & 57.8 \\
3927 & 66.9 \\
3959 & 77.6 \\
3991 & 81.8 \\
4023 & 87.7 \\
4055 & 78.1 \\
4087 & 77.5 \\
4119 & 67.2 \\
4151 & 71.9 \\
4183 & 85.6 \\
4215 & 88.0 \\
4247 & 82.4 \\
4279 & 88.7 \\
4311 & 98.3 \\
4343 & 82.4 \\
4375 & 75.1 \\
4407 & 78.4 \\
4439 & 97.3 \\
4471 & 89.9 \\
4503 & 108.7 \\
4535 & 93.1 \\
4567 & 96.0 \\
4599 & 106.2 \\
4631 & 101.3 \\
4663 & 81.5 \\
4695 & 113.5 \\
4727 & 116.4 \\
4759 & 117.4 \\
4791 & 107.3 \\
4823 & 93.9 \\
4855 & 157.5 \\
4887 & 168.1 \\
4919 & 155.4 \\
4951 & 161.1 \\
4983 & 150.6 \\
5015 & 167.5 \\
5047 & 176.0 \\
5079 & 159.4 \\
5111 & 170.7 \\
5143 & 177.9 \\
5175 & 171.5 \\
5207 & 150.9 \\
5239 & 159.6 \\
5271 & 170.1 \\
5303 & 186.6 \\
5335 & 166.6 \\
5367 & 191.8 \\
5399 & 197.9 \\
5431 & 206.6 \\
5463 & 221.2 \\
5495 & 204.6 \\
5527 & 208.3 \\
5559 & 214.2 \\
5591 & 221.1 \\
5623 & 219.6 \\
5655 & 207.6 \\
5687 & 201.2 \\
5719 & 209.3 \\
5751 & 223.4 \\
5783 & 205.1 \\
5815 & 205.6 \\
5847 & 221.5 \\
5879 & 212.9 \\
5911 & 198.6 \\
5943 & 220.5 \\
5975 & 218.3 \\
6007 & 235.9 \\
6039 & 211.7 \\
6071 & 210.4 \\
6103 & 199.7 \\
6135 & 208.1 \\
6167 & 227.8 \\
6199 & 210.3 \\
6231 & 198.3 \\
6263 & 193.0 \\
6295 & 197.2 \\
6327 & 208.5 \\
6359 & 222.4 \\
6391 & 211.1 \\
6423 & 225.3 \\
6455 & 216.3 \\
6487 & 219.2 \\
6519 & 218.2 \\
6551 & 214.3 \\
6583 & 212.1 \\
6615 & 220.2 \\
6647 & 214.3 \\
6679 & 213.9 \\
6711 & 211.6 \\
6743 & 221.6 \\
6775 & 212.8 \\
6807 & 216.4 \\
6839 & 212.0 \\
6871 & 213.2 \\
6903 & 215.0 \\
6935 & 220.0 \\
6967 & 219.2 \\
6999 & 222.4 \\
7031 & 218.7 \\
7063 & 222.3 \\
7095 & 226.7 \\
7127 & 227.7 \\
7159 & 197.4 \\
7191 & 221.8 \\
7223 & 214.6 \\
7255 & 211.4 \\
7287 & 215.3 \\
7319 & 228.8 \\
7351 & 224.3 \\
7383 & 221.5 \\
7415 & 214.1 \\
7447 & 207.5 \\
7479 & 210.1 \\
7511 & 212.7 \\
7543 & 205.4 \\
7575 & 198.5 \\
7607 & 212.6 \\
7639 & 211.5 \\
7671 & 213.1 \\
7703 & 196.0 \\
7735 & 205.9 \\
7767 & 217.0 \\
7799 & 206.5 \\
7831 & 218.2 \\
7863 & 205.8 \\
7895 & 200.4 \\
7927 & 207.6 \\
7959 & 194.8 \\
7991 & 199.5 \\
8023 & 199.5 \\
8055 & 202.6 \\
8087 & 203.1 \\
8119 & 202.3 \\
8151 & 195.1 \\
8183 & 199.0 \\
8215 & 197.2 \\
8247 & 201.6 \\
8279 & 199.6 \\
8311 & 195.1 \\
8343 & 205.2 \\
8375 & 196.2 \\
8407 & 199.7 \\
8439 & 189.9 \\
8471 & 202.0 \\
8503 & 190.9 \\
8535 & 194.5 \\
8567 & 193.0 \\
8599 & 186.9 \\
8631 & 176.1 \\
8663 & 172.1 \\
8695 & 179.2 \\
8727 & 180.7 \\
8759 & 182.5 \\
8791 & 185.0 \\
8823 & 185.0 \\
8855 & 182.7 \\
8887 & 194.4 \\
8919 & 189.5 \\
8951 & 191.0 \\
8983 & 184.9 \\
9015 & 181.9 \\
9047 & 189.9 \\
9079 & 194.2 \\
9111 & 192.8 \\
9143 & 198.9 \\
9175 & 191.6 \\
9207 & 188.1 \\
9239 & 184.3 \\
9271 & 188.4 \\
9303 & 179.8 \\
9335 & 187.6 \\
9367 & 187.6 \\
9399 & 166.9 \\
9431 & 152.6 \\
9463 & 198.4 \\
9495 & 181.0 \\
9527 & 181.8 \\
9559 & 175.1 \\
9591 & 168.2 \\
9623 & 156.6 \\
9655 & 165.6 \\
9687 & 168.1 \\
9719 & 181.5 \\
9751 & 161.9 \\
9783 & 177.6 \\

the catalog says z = 0.213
